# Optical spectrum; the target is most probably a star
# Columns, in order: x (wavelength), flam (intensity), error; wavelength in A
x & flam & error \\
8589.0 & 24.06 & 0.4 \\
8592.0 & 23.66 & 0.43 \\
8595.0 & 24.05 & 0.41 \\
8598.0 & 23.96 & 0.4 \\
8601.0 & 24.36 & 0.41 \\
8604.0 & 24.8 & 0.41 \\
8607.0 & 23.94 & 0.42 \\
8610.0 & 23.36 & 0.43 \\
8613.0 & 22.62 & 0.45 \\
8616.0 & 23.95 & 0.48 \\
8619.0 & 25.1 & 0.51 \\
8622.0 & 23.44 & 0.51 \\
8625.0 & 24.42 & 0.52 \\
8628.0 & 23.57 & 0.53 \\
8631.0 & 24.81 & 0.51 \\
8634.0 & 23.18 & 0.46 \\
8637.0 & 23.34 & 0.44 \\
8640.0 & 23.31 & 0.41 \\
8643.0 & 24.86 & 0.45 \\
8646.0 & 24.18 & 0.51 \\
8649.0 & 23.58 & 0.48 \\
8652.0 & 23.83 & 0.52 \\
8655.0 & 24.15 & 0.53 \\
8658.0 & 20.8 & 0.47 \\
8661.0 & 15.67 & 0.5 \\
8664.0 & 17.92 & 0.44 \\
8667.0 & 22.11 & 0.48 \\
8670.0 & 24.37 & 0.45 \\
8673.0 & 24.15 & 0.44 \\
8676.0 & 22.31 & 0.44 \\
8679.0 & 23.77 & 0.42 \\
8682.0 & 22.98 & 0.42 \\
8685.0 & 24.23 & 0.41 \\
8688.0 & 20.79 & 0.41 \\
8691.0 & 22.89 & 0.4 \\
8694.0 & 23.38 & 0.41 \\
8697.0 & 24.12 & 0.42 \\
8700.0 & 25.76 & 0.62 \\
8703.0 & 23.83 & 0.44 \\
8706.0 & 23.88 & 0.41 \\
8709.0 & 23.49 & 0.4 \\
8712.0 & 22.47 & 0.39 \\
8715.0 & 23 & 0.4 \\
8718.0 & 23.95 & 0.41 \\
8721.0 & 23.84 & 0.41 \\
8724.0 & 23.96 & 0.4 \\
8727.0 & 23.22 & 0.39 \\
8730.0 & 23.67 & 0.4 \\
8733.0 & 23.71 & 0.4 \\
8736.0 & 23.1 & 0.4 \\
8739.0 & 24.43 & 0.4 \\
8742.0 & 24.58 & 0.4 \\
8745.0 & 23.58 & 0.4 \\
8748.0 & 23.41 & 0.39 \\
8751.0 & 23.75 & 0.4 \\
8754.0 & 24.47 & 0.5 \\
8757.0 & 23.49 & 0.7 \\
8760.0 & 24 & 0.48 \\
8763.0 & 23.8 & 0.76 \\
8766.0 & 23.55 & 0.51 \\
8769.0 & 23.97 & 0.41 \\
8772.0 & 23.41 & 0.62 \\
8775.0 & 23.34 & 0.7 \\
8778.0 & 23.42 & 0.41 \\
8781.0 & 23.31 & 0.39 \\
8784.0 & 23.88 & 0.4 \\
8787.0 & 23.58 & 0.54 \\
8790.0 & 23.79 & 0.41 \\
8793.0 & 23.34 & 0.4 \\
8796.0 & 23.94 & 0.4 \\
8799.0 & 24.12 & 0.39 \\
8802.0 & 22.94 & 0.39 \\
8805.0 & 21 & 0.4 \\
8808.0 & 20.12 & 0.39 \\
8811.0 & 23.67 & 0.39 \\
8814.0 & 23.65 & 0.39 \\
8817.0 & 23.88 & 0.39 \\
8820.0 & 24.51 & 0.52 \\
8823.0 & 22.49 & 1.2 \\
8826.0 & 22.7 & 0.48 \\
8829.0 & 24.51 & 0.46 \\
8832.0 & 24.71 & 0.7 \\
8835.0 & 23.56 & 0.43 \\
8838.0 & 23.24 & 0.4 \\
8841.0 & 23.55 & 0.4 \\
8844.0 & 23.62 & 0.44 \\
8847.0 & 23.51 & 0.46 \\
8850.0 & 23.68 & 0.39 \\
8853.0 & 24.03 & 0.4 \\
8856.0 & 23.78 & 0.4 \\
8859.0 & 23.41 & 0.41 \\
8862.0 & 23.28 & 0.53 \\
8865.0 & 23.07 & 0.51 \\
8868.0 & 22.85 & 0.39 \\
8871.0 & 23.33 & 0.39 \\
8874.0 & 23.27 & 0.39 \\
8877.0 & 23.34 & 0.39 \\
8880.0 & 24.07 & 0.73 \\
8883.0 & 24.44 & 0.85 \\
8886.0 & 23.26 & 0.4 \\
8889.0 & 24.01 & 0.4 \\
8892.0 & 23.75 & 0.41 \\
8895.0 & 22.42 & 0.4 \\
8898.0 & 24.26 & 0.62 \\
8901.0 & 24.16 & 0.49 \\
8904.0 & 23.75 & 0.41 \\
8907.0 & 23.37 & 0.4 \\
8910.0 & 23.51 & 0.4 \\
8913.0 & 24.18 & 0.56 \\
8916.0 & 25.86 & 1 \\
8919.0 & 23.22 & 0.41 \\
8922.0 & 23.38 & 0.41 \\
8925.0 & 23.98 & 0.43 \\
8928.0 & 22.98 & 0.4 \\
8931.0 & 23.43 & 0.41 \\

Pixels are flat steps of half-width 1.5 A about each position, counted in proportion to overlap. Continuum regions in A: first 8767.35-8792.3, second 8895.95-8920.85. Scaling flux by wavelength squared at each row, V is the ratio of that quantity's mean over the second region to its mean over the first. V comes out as 1.05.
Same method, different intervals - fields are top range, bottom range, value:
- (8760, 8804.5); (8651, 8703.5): 1.07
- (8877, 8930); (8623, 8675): 1.10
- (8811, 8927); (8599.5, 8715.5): 1.07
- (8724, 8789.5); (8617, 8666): 1.06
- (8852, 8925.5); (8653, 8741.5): 1.08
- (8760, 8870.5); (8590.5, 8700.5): 1.05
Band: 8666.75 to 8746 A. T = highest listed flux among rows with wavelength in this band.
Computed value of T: 25.76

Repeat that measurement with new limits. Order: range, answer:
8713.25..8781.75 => 24.58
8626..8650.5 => 24.86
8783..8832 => 24.71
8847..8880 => 24.07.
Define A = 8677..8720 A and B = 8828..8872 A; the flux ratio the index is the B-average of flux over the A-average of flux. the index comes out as 1.01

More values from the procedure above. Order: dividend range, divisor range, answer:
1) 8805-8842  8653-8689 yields 1.06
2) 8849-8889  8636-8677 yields 1.05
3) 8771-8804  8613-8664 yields 1.02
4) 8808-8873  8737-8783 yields 0.99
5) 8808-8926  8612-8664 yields 1.02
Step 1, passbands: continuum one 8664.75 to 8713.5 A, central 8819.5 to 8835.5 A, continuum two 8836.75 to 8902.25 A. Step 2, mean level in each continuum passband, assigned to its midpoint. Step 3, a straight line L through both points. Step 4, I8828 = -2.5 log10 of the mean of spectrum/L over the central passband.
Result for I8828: -0.01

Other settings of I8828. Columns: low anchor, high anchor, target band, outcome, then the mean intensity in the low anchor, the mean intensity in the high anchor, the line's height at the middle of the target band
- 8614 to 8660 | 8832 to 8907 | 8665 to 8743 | 0.007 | 23.7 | 23.6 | 23.6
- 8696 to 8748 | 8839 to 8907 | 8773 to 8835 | 0.015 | 23.8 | 23.6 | 23.7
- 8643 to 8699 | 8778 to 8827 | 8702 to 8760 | -0.038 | 22.6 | 23.2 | 22.9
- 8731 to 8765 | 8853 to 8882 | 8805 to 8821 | 0.032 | 23.8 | 23.4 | 23.6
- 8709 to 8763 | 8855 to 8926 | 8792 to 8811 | 0.048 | 23.7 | 23.7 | 23.7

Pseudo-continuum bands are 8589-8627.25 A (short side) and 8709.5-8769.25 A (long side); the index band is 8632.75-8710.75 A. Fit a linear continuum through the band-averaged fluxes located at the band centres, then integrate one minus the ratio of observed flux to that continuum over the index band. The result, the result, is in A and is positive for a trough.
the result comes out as 2.9 A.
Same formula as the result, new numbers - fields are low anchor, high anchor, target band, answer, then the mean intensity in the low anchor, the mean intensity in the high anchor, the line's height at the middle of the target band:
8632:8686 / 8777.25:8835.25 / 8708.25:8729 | -0.4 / 22.7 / 23.4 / 23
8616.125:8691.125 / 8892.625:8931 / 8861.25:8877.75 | 0.3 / 23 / 23.7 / 23.6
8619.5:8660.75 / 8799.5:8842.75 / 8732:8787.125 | -1.0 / 23.4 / 23.2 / 23.3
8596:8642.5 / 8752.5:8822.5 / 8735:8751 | -0.2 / 23.9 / 23.4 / 23.6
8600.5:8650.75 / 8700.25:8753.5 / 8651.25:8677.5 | 2.4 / 23.9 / 23.7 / 23.8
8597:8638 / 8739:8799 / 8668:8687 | 0.3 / 23.9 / 23.7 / 23.9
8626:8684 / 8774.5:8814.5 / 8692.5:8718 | -0.9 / 22.8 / 23.1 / 22.9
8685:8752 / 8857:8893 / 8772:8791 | 0.0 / 23.6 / 23.5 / 23.6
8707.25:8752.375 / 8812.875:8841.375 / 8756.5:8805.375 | 0.3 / 23.6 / 23.7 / 23.7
